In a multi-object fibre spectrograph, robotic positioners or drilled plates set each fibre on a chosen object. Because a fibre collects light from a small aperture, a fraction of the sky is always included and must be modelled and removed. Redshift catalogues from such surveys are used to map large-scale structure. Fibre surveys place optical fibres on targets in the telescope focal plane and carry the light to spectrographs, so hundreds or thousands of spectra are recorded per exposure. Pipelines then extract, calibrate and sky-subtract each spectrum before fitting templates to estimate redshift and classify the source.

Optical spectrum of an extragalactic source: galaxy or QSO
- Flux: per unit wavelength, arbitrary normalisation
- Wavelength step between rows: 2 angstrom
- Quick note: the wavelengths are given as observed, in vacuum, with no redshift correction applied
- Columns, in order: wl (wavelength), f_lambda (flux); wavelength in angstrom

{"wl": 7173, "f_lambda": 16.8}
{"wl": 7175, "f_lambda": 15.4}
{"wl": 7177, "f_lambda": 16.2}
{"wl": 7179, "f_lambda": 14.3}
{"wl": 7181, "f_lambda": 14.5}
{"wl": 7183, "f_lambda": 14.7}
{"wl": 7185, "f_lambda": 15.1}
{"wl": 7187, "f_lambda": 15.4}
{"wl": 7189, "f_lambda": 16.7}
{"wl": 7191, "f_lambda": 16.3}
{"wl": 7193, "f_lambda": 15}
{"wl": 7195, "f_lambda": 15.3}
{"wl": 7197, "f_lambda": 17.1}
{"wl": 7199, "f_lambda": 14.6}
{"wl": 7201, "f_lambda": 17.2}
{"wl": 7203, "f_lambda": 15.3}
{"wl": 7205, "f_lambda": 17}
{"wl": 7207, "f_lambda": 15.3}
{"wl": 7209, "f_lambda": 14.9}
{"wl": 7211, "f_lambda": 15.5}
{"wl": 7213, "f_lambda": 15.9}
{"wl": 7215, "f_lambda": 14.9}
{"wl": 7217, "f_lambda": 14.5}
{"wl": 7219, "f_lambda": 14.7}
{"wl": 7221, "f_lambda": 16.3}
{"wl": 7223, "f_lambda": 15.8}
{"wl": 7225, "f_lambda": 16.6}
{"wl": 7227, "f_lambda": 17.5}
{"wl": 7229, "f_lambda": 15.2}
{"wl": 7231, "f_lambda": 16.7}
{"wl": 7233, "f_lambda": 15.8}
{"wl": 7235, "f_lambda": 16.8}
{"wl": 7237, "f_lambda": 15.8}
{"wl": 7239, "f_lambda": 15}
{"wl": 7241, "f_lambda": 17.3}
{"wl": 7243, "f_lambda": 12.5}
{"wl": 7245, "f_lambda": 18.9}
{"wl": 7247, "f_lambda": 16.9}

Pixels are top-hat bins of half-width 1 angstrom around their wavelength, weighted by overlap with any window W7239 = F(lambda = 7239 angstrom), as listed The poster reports 15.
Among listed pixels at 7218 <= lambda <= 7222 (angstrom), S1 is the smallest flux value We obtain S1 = 14.7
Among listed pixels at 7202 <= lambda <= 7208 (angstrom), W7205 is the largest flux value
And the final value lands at 17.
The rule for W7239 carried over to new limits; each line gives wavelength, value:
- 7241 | 17.3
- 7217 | 14.5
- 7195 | 15.3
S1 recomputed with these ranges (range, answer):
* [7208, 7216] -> 14.9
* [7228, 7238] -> 15.2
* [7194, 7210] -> 14.6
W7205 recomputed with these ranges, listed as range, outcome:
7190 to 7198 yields 17.1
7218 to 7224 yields 16.3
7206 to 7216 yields 15.9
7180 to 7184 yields 14.7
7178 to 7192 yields 16.7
